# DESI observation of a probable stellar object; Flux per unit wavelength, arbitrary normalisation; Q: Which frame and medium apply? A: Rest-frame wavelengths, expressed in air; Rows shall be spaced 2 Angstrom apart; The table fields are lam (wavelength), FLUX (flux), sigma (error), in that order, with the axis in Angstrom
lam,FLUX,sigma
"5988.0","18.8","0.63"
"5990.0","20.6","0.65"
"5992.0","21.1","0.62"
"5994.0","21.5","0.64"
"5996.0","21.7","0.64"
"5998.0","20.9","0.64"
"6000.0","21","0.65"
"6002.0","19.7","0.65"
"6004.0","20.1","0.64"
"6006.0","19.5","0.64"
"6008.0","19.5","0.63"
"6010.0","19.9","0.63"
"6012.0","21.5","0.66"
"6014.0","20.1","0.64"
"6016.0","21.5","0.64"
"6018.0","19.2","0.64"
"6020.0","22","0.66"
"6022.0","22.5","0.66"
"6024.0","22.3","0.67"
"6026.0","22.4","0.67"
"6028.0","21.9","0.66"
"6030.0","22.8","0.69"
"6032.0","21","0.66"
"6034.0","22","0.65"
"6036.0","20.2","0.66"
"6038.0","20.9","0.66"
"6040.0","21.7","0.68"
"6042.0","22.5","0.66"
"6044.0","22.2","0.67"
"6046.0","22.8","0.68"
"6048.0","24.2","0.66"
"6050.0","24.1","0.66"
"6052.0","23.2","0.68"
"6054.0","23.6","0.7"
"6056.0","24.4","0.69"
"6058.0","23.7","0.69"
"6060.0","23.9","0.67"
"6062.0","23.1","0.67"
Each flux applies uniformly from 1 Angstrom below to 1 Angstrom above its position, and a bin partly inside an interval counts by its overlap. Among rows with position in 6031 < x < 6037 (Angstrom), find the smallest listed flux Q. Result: 20.2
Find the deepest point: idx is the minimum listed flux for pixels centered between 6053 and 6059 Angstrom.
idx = 23.6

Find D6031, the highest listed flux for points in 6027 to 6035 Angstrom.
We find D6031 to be 22.8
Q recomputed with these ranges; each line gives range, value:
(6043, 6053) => 22.2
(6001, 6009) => 19.5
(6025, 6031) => 21.9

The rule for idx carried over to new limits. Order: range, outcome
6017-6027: 19.2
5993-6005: 19.7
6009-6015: 19.9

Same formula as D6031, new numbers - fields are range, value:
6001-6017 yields 21.5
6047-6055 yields 24.2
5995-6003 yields 21.7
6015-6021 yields 22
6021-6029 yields 22.5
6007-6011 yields 19.9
